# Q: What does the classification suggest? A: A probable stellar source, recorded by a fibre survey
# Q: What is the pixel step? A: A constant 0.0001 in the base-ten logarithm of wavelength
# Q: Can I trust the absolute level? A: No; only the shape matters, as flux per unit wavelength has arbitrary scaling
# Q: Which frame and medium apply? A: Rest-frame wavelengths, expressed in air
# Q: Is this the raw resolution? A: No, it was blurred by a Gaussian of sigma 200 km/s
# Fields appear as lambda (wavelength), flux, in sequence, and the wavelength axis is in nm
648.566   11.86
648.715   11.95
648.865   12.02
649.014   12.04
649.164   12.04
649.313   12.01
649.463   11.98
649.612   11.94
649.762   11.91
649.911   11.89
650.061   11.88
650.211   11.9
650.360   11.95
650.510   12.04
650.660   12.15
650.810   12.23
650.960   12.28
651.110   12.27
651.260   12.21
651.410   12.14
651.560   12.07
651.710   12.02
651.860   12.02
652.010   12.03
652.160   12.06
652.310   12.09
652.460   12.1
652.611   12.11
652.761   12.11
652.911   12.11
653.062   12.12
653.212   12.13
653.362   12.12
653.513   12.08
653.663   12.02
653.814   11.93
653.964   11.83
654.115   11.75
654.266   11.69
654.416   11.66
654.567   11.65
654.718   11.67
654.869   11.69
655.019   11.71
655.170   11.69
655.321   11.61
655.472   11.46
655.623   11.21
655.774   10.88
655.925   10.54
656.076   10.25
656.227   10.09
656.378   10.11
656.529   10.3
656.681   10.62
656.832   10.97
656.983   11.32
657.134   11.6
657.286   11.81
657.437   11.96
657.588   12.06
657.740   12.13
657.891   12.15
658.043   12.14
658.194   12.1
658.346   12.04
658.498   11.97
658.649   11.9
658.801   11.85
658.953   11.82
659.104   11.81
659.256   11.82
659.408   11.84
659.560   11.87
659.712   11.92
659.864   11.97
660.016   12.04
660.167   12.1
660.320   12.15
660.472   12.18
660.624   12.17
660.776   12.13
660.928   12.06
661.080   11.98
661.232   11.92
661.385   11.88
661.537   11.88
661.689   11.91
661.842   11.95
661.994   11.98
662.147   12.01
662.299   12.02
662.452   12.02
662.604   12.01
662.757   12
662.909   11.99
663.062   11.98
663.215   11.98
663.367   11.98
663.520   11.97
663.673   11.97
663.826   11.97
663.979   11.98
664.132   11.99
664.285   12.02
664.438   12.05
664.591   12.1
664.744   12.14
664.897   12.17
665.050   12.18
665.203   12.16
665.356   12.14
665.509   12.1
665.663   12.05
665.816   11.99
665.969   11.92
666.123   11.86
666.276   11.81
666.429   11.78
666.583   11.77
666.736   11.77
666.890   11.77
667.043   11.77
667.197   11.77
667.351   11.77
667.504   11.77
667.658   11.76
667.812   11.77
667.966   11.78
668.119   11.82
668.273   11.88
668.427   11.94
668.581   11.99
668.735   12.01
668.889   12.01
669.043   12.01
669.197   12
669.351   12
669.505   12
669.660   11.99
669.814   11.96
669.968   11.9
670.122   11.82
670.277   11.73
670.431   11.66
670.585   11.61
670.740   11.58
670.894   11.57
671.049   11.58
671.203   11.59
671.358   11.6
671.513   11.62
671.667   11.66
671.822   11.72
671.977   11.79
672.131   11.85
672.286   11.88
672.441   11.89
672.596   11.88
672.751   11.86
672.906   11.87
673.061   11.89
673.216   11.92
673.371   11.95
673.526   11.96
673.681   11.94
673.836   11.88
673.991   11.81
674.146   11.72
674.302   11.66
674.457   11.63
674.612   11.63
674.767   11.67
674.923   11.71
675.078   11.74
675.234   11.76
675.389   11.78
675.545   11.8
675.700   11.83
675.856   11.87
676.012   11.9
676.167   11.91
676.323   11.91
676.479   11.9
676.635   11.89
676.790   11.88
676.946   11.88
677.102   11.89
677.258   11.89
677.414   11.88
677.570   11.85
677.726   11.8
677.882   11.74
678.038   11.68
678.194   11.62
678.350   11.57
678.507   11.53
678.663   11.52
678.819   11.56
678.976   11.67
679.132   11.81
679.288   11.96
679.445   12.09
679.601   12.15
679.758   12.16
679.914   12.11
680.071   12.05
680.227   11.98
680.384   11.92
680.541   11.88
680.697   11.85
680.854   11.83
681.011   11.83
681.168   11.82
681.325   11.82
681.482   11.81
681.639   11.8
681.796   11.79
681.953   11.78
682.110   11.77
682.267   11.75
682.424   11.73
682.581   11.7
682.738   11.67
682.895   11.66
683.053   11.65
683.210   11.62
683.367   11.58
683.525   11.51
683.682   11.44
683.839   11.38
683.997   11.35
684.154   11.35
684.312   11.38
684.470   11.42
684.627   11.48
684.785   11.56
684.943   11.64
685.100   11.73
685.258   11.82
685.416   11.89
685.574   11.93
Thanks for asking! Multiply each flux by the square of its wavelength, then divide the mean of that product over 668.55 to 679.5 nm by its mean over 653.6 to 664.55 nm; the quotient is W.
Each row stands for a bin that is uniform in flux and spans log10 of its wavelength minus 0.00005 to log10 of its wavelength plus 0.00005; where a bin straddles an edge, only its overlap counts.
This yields 1.1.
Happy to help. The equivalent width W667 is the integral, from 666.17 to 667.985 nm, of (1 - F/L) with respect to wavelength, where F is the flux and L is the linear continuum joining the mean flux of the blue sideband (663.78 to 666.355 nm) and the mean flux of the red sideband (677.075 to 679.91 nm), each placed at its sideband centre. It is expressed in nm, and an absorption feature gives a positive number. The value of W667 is 0.03 nm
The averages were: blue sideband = 12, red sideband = 11.8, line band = 11.8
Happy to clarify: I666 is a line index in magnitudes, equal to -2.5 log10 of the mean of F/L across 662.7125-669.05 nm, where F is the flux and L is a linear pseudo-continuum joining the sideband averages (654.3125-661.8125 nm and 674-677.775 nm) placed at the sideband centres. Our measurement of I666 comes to -0.02 mag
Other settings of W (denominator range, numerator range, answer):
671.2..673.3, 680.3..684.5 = 1.02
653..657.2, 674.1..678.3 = 1.10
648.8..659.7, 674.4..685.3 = 1.08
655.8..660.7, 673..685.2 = 1.08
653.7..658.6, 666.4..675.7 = 1.08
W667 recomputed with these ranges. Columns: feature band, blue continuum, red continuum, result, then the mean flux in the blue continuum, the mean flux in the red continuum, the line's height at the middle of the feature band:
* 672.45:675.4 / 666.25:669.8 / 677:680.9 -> 0.012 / 11.9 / 11.8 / 11.9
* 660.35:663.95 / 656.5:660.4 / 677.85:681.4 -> -0.060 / 11.8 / 11.8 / 11.8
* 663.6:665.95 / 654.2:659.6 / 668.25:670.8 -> -0.065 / 11.5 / 11.9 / 11.7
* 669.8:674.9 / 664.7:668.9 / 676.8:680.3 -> 0.049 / 11.9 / 11.8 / 11.9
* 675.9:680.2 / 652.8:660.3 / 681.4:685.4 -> -0.082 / 11.6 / 11.6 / 11.6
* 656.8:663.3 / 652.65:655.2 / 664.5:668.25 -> -0.024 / 11.9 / 11.9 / 11.9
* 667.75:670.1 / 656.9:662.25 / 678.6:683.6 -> -0.009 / 12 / 11.8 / 11.9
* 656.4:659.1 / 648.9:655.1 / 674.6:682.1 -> 0.066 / 12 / 11.8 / 12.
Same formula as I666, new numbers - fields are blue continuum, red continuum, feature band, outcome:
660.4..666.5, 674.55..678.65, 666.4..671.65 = 0.01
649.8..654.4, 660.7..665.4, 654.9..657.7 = 0.08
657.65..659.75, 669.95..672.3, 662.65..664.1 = -0.01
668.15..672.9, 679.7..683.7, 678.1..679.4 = 0.01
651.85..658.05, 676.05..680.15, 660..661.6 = -0.04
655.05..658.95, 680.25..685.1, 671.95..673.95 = -0.03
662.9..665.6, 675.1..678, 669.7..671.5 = 0.02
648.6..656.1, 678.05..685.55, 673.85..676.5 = 0.00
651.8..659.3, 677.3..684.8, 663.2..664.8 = -0.03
